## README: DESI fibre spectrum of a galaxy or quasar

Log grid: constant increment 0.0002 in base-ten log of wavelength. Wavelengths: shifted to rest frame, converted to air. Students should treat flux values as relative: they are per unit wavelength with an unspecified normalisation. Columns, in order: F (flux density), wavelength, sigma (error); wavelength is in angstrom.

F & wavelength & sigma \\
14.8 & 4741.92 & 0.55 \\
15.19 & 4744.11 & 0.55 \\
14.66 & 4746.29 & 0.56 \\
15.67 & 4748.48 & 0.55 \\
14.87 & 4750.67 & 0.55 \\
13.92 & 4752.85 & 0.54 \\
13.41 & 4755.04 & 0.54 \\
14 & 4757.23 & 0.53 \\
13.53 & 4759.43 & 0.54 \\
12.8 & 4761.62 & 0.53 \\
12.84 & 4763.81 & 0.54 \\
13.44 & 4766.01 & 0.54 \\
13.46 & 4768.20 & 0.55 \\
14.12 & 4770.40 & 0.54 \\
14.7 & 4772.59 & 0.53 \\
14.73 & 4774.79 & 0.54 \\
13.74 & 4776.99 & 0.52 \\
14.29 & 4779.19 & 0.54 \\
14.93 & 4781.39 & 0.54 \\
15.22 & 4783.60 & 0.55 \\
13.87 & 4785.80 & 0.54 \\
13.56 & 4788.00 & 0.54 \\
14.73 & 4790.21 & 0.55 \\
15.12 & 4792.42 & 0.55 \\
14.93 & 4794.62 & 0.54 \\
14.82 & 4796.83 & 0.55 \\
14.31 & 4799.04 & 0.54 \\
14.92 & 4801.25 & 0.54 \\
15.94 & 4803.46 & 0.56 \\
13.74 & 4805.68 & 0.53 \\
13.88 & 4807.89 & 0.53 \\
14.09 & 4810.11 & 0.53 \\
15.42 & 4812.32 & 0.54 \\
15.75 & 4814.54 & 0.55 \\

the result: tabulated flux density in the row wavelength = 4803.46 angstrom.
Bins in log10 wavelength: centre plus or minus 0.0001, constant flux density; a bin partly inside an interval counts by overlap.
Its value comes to 15.94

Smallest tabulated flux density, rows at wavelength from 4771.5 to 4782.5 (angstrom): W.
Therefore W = 13.74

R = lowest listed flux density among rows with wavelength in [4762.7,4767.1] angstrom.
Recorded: 12.84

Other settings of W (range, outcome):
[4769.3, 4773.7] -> 14.12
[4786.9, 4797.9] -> 13.56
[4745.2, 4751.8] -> 14.66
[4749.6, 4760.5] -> 13.41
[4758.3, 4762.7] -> 12.8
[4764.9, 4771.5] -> 13.44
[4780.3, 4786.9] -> 13.87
